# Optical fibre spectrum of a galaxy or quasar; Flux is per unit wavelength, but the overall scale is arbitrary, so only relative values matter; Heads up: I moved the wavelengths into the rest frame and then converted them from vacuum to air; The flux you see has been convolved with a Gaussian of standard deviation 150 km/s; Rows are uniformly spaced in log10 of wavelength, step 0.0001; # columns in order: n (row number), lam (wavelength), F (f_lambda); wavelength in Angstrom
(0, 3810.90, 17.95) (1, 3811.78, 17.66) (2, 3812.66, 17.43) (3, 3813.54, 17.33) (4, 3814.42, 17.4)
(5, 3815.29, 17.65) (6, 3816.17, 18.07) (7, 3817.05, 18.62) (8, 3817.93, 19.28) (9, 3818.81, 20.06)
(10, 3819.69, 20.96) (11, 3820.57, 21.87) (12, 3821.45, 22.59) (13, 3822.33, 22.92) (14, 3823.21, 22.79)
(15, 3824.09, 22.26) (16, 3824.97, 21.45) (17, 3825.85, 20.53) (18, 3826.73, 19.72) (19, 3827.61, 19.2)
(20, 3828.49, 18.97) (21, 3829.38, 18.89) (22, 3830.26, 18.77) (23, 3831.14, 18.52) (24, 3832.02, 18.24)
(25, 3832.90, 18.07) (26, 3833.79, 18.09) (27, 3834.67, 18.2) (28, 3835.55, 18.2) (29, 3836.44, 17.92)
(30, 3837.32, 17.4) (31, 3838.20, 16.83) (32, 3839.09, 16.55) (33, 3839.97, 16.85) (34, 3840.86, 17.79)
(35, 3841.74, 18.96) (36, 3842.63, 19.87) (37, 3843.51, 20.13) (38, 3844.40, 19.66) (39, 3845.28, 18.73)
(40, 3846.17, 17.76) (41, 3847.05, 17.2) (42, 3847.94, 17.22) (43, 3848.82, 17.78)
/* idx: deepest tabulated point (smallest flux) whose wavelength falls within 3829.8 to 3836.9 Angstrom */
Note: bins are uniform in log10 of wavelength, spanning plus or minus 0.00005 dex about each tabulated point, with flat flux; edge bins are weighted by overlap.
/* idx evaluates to 17.92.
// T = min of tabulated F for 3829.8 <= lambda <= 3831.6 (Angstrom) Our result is 18.52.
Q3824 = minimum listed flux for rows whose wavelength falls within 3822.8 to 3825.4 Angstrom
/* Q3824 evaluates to 21.45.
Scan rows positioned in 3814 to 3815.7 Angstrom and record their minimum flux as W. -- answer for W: 17.4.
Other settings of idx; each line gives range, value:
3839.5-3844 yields 16.85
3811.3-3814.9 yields 17.33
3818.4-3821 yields 20.06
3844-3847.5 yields 17.2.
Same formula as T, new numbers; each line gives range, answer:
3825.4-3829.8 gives 18.89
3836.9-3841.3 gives 16.55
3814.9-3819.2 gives 17.65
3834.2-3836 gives 18.2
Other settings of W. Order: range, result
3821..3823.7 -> 22.59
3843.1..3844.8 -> 19.66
